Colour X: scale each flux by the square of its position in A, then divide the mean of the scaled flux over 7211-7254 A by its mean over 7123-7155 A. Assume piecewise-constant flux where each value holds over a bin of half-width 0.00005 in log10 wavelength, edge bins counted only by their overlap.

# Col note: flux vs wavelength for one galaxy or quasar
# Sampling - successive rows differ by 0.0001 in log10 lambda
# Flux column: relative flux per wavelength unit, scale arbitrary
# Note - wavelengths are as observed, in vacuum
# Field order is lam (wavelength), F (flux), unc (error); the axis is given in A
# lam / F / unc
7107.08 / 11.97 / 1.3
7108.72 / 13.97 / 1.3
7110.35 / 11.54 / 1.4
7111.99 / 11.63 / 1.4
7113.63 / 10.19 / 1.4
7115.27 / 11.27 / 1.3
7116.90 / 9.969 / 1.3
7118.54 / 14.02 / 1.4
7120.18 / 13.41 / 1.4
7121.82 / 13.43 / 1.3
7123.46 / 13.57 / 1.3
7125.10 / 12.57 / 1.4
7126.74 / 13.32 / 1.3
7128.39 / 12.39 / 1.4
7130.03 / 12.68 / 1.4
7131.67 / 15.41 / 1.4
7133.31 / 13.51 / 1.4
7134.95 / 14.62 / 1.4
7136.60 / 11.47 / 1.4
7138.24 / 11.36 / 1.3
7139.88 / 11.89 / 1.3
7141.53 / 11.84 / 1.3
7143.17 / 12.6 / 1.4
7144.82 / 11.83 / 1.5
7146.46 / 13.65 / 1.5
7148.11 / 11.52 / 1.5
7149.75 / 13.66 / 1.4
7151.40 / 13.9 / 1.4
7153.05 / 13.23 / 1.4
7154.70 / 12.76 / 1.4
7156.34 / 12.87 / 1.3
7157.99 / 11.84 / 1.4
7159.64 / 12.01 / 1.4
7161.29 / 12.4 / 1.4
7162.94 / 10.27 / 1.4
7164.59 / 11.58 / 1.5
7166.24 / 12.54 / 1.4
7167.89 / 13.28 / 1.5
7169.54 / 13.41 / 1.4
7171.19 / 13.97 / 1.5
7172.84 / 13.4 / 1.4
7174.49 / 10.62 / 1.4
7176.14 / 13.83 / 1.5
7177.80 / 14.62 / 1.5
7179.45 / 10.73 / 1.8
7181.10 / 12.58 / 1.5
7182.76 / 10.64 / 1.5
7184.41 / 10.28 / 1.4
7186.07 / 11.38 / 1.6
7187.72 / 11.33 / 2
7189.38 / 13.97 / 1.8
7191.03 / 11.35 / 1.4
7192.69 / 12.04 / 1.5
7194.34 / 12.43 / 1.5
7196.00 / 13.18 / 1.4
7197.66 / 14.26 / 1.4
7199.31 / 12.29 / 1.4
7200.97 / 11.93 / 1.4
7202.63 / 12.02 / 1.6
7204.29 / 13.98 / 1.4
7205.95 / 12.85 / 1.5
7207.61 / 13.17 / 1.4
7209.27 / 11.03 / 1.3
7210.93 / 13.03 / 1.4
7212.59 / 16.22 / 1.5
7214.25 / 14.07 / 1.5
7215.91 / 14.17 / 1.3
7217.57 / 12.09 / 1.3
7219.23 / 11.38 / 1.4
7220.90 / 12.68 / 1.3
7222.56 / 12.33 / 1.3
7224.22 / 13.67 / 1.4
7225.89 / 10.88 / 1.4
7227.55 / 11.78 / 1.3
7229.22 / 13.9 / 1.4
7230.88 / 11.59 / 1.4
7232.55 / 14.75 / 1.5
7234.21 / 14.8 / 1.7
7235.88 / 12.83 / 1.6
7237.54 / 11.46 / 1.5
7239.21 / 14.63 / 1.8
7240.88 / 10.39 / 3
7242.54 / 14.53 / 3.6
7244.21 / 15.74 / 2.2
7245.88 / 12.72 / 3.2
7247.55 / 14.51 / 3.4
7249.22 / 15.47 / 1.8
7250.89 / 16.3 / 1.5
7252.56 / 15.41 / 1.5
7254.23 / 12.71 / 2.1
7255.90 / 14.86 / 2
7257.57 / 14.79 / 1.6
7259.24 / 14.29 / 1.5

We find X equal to 1.08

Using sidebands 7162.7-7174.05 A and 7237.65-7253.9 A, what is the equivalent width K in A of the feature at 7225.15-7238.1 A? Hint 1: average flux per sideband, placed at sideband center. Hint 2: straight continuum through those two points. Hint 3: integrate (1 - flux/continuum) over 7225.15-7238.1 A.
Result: 1.1 A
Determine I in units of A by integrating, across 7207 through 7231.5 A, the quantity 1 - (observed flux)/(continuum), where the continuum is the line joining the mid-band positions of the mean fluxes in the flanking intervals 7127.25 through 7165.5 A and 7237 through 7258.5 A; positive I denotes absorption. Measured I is 1.6 A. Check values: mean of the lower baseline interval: 12.6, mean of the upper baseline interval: 14.2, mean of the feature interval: 12.8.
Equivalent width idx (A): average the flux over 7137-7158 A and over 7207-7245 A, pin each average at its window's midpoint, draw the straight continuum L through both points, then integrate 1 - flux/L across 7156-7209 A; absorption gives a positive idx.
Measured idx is 1.6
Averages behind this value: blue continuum 12.5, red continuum 13.1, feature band 12.4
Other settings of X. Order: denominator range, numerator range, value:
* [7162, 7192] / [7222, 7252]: 1.12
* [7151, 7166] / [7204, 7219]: 1.10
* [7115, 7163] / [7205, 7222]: 1.05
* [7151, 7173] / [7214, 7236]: 1.04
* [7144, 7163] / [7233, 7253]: 1.15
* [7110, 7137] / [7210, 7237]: 1.06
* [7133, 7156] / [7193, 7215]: 1.05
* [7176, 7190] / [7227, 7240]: 1.12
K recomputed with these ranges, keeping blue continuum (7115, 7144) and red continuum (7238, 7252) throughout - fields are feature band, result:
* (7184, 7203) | 1.9 A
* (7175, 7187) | 1.3 A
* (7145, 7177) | 1.2 A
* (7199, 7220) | 1.2 A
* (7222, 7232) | 1.1 A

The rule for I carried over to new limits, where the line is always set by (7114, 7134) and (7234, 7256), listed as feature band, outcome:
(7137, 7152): 0.8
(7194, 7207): 0.7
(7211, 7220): 0.1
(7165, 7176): 0.4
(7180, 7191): 1.5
